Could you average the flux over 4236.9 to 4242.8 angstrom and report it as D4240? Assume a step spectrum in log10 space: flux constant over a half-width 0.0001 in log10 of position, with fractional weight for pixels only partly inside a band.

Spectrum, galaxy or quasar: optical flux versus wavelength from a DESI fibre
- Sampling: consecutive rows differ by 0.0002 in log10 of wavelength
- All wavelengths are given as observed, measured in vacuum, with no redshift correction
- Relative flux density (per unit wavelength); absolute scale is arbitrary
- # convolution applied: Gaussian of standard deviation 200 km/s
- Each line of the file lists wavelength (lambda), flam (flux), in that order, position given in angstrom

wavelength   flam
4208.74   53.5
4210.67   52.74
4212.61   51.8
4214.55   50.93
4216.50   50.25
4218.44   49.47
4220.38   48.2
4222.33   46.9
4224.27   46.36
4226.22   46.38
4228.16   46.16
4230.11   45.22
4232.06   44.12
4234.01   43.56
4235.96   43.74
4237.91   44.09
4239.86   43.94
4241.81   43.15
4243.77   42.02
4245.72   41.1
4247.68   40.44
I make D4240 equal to 43.7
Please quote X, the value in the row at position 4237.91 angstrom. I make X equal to 44.09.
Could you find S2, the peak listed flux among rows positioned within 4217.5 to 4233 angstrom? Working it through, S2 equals 49.47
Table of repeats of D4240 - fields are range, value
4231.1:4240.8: 43.9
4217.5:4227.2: 47.5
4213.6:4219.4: 50.2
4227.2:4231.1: 45.6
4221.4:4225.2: 46.7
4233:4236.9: 43.6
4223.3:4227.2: 46.4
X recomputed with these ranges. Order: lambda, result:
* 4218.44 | 49.47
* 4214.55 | 50.93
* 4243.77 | 42.02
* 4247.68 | 40.44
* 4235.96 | 43.74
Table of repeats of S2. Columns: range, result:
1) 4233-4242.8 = 44.09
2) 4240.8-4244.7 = 43.15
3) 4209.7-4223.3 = 52.74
